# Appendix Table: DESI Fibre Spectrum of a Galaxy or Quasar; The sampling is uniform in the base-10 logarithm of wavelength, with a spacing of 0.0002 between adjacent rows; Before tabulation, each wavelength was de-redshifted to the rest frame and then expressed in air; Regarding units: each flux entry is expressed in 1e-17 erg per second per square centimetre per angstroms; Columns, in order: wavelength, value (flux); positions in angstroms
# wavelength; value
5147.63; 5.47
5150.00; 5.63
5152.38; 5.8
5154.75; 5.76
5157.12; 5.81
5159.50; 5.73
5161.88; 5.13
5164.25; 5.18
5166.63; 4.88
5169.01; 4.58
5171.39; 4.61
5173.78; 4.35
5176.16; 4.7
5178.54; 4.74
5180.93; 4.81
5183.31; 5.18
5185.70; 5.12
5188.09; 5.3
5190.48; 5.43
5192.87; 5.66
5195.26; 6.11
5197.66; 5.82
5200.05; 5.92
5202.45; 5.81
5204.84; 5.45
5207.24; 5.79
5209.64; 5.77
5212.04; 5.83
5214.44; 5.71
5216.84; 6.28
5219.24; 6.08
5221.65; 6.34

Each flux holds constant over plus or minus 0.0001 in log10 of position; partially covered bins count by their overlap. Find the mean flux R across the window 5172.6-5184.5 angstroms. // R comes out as 4.76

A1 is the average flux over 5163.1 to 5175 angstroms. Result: 4.72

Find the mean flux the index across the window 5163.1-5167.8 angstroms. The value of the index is 5.03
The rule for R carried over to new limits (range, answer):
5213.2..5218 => 5.99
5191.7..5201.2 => 5.88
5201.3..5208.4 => 5.68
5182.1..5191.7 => 5.26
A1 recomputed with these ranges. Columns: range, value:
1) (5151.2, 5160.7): 5.77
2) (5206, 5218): 5.87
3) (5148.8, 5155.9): 5.73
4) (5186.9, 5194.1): 5.47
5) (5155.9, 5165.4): 5.47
